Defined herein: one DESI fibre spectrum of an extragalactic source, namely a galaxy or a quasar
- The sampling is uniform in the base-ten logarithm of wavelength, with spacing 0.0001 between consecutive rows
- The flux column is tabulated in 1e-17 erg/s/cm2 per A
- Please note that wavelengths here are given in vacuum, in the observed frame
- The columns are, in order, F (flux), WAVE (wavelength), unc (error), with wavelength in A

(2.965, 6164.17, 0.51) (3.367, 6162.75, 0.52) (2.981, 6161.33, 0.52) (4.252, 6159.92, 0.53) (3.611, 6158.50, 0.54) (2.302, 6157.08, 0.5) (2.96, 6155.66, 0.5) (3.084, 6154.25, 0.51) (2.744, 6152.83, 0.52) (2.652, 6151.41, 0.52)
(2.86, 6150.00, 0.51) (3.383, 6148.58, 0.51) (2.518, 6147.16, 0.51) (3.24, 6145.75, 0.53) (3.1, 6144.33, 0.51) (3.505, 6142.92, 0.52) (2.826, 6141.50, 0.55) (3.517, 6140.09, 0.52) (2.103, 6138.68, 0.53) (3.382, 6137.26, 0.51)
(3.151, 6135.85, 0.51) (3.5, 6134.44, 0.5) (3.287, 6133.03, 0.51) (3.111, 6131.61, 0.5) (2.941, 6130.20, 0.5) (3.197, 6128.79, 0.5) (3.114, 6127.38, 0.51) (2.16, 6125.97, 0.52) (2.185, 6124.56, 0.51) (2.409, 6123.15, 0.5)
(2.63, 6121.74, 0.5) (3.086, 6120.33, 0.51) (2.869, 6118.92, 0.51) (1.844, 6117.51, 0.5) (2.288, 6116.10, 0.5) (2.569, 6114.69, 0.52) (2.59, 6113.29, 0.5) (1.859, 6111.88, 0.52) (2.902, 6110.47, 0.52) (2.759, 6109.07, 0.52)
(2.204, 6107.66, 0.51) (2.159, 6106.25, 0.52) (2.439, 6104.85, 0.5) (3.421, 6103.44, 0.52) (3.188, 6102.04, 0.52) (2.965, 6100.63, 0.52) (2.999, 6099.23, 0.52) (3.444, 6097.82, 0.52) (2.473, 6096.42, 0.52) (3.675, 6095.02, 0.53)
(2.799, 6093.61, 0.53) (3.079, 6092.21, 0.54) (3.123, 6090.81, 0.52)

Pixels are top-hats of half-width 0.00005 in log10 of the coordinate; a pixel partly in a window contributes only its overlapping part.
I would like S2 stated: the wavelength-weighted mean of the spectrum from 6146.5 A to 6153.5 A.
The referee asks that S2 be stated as 2.83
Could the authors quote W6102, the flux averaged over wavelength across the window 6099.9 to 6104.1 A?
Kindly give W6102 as 3.19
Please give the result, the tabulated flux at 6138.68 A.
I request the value 2.103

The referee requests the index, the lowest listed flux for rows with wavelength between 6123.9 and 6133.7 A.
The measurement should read 2.16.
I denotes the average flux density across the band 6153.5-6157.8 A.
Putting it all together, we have 2.78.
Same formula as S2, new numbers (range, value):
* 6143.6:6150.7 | 3.02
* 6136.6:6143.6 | 3.06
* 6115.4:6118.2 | 2.07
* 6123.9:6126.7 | 2.18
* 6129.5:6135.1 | 3.21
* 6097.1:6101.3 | 3.14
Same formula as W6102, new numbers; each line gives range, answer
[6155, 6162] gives 3.23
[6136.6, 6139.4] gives 2.73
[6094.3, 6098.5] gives 3.2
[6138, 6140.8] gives 2.82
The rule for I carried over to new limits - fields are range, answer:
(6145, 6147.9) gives 2.88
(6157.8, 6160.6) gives 3.93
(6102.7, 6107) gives 2.68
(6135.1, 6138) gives 3.26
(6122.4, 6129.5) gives 2.61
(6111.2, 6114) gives 2.23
